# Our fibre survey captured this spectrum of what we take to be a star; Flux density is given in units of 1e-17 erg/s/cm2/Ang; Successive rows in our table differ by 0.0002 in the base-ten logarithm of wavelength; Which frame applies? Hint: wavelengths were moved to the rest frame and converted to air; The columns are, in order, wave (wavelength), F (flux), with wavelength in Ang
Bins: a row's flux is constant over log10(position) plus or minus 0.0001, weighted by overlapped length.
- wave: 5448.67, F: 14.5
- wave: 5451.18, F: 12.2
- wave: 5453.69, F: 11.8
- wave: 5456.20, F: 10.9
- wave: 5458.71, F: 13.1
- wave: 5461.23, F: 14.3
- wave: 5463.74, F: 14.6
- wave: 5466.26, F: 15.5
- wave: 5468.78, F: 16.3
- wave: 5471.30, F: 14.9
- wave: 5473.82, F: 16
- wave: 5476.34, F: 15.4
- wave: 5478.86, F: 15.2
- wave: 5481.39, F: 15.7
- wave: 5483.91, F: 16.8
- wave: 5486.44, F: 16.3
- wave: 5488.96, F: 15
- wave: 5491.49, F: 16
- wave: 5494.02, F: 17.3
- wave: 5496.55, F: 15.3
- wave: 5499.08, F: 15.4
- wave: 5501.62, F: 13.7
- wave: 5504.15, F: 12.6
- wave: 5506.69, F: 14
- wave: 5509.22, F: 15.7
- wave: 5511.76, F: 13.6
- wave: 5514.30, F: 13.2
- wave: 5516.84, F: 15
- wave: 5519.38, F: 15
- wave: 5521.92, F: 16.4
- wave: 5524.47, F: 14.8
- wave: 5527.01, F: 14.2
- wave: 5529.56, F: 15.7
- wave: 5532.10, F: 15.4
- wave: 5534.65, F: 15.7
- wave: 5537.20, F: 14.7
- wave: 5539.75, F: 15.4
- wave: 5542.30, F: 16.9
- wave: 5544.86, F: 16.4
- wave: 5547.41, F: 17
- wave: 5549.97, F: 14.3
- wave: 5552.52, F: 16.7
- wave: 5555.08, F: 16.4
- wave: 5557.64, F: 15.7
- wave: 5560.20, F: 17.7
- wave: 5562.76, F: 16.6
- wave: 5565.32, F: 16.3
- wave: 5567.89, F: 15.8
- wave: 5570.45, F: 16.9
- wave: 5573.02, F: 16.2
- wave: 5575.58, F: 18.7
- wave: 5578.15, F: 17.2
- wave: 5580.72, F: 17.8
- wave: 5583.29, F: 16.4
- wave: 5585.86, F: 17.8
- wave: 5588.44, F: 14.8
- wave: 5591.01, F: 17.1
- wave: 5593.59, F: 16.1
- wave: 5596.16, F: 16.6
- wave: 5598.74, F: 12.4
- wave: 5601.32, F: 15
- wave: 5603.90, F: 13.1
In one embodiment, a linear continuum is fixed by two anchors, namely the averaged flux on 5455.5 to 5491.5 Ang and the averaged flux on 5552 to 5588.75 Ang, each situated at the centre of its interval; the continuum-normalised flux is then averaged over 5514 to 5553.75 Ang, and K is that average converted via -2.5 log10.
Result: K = 0.046 mag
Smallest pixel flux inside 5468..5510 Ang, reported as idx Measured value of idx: 12.6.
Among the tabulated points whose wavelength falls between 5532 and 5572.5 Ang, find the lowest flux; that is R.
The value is 14.3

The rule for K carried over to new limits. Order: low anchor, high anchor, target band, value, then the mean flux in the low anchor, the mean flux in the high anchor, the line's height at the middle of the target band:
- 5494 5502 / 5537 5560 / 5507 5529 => 0.06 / 15.3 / 16.1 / 15.6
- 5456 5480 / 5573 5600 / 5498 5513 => 0.09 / 14.8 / 16.5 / 15.3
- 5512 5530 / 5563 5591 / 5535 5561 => -0.02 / 14.8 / 16.8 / 15.8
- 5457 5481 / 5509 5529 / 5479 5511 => -0.03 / 15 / 14.7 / 14.8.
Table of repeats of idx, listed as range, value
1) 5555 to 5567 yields 15.7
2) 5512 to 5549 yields 13.2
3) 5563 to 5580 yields 15.8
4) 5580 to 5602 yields 12.4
